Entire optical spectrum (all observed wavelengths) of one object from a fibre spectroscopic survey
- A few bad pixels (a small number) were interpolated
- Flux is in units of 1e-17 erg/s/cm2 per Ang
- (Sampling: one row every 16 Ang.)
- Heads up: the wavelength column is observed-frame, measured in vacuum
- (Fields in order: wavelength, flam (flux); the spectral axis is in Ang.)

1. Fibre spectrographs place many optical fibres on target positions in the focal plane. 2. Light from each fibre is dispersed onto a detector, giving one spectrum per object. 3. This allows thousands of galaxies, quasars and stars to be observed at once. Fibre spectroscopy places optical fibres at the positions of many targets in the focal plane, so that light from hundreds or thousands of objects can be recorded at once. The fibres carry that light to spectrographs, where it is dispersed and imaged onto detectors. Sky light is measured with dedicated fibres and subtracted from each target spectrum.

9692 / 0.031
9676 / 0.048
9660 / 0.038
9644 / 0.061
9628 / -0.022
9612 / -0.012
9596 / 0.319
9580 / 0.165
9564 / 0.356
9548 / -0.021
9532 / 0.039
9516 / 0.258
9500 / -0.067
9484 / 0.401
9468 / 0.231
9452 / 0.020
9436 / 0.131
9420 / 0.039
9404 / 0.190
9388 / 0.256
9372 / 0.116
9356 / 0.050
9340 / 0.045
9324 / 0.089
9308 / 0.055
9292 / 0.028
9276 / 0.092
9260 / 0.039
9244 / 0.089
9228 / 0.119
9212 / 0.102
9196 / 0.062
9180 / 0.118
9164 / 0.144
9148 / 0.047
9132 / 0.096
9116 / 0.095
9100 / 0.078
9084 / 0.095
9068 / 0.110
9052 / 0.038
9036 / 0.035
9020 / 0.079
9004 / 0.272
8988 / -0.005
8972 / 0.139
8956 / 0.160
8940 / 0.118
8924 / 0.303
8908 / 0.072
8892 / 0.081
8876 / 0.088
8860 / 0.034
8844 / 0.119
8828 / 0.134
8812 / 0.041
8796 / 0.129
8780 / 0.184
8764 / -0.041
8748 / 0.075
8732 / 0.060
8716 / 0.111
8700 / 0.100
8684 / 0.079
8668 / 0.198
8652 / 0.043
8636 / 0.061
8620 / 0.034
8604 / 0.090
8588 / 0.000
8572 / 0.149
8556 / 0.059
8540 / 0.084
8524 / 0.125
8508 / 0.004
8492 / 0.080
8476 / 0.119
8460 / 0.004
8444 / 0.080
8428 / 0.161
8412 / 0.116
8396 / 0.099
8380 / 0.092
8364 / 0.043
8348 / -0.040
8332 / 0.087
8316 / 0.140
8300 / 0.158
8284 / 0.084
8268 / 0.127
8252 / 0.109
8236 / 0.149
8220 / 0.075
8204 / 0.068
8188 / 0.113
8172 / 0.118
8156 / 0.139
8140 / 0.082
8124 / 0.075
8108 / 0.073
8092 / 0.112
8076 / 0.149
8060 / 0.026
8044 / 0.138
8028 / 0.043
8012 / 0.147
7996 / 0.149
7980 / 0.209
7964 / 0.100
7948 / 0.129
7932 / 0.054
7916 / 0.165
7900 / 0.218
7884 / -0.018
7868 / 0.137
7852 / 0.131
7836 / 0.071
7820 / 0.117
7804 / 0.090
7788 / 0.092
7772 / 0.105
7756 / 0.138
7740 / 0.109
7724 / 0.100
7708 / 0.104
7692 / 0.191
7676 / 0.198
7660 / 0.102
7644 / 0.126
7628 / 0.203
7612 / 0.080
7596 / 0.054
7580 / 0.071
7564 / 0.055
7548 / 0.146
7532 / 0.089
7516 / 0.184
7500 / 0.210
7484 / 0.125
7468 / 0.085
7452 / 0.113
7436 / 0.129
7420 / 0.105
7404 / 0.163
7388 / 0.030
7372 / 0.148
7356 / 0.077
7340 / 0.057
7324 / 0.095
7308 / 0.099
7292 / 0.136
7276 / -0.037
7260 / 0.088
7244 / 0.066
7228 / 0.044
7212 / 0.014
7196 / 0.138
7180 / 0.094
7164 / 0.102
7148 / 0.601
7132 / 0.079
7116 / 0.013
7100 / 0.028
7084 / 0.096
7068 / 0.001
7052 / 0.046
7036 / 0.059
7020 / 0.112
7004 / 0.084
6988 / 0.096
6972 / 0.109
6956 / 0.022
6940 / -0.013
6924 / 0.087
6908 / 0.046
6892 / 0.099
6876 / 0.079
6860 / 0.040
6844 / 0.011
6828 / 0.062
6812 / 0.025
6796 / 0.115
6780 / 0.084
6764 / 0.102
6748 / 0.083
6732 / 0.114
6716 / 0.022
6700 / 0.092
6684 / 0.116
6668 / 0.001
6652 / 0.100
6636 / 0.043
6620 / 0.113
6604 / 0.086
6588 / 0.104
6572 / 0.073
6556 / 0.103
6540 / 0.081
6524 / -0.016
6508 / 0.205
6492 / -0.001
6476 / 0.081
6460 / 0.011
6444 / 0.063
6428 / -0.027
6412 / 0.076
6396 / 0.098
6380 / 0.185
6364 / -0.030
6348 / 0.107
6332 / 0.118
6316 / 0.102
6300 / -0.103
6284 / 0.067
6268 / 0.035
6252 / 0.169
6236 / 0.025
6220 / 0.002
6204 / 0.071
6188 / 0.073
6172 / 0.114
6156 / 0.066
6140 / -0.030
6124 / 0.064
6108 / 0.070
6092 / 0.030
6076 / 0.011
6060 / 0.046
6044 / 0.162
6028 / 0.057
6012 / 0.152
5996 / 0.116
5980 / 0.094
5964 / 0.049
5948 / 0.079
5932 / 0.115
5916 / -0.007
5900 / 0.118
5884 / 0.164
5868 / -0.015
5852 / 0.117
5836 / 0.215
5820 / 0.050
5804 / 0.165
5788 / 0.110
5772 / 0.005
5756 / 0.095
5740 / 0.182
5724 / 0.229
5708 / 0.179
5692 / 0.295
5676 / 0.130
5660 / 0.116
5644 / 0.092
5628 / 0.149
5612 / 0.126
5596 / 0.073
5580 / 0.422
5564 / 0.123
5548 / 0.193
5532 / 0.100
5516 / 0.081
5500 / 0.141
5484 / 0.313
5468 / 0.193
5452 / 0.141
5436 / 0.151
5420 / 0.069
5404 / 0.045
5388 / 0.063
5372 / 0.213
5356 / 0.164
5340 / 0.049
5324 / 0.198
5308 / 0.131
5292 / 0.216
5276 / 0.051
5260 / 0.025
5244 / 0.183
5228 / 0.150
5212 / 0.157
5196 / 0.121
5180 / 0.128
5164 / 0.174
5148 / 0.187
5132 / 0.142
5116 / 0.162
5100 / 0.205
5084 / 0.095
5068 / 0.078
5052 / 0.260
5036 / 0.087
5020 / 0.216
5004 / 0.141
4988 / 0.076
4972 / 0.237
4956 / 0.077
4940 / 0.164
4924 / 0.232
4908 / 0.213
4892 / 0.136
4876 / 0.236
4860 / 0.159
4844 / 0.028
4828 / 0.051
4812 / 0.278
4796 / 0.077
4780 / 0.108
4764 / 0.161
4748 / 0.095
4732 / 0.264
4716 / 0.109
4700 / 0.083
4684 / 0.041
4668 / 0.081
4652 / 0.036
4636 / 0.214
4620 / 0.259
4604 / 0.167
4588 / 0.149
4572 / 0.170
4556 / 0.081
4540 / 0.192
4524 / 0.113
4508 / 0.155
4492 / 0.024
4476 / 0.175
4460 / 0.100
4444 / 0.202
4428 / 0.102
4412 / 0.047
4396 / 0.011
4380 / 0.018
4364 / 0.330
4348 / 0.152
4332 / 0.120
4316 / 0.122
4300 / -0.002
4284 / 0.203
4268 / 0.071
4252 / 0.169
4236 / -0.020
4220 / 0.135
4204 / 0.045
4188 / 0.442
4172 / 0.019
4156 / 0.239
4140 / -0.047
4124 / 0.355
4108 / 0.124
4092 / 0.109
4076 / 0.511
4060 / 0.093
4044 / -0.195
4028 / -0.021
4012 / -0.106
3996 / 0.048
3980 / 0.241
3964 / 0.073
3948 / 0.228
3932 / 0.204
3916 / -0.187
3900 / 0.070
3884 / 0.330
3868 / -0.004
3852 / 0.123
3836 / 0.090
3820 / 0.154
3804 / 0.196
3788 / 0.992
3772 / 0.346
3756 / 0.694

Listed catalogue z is 0.92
